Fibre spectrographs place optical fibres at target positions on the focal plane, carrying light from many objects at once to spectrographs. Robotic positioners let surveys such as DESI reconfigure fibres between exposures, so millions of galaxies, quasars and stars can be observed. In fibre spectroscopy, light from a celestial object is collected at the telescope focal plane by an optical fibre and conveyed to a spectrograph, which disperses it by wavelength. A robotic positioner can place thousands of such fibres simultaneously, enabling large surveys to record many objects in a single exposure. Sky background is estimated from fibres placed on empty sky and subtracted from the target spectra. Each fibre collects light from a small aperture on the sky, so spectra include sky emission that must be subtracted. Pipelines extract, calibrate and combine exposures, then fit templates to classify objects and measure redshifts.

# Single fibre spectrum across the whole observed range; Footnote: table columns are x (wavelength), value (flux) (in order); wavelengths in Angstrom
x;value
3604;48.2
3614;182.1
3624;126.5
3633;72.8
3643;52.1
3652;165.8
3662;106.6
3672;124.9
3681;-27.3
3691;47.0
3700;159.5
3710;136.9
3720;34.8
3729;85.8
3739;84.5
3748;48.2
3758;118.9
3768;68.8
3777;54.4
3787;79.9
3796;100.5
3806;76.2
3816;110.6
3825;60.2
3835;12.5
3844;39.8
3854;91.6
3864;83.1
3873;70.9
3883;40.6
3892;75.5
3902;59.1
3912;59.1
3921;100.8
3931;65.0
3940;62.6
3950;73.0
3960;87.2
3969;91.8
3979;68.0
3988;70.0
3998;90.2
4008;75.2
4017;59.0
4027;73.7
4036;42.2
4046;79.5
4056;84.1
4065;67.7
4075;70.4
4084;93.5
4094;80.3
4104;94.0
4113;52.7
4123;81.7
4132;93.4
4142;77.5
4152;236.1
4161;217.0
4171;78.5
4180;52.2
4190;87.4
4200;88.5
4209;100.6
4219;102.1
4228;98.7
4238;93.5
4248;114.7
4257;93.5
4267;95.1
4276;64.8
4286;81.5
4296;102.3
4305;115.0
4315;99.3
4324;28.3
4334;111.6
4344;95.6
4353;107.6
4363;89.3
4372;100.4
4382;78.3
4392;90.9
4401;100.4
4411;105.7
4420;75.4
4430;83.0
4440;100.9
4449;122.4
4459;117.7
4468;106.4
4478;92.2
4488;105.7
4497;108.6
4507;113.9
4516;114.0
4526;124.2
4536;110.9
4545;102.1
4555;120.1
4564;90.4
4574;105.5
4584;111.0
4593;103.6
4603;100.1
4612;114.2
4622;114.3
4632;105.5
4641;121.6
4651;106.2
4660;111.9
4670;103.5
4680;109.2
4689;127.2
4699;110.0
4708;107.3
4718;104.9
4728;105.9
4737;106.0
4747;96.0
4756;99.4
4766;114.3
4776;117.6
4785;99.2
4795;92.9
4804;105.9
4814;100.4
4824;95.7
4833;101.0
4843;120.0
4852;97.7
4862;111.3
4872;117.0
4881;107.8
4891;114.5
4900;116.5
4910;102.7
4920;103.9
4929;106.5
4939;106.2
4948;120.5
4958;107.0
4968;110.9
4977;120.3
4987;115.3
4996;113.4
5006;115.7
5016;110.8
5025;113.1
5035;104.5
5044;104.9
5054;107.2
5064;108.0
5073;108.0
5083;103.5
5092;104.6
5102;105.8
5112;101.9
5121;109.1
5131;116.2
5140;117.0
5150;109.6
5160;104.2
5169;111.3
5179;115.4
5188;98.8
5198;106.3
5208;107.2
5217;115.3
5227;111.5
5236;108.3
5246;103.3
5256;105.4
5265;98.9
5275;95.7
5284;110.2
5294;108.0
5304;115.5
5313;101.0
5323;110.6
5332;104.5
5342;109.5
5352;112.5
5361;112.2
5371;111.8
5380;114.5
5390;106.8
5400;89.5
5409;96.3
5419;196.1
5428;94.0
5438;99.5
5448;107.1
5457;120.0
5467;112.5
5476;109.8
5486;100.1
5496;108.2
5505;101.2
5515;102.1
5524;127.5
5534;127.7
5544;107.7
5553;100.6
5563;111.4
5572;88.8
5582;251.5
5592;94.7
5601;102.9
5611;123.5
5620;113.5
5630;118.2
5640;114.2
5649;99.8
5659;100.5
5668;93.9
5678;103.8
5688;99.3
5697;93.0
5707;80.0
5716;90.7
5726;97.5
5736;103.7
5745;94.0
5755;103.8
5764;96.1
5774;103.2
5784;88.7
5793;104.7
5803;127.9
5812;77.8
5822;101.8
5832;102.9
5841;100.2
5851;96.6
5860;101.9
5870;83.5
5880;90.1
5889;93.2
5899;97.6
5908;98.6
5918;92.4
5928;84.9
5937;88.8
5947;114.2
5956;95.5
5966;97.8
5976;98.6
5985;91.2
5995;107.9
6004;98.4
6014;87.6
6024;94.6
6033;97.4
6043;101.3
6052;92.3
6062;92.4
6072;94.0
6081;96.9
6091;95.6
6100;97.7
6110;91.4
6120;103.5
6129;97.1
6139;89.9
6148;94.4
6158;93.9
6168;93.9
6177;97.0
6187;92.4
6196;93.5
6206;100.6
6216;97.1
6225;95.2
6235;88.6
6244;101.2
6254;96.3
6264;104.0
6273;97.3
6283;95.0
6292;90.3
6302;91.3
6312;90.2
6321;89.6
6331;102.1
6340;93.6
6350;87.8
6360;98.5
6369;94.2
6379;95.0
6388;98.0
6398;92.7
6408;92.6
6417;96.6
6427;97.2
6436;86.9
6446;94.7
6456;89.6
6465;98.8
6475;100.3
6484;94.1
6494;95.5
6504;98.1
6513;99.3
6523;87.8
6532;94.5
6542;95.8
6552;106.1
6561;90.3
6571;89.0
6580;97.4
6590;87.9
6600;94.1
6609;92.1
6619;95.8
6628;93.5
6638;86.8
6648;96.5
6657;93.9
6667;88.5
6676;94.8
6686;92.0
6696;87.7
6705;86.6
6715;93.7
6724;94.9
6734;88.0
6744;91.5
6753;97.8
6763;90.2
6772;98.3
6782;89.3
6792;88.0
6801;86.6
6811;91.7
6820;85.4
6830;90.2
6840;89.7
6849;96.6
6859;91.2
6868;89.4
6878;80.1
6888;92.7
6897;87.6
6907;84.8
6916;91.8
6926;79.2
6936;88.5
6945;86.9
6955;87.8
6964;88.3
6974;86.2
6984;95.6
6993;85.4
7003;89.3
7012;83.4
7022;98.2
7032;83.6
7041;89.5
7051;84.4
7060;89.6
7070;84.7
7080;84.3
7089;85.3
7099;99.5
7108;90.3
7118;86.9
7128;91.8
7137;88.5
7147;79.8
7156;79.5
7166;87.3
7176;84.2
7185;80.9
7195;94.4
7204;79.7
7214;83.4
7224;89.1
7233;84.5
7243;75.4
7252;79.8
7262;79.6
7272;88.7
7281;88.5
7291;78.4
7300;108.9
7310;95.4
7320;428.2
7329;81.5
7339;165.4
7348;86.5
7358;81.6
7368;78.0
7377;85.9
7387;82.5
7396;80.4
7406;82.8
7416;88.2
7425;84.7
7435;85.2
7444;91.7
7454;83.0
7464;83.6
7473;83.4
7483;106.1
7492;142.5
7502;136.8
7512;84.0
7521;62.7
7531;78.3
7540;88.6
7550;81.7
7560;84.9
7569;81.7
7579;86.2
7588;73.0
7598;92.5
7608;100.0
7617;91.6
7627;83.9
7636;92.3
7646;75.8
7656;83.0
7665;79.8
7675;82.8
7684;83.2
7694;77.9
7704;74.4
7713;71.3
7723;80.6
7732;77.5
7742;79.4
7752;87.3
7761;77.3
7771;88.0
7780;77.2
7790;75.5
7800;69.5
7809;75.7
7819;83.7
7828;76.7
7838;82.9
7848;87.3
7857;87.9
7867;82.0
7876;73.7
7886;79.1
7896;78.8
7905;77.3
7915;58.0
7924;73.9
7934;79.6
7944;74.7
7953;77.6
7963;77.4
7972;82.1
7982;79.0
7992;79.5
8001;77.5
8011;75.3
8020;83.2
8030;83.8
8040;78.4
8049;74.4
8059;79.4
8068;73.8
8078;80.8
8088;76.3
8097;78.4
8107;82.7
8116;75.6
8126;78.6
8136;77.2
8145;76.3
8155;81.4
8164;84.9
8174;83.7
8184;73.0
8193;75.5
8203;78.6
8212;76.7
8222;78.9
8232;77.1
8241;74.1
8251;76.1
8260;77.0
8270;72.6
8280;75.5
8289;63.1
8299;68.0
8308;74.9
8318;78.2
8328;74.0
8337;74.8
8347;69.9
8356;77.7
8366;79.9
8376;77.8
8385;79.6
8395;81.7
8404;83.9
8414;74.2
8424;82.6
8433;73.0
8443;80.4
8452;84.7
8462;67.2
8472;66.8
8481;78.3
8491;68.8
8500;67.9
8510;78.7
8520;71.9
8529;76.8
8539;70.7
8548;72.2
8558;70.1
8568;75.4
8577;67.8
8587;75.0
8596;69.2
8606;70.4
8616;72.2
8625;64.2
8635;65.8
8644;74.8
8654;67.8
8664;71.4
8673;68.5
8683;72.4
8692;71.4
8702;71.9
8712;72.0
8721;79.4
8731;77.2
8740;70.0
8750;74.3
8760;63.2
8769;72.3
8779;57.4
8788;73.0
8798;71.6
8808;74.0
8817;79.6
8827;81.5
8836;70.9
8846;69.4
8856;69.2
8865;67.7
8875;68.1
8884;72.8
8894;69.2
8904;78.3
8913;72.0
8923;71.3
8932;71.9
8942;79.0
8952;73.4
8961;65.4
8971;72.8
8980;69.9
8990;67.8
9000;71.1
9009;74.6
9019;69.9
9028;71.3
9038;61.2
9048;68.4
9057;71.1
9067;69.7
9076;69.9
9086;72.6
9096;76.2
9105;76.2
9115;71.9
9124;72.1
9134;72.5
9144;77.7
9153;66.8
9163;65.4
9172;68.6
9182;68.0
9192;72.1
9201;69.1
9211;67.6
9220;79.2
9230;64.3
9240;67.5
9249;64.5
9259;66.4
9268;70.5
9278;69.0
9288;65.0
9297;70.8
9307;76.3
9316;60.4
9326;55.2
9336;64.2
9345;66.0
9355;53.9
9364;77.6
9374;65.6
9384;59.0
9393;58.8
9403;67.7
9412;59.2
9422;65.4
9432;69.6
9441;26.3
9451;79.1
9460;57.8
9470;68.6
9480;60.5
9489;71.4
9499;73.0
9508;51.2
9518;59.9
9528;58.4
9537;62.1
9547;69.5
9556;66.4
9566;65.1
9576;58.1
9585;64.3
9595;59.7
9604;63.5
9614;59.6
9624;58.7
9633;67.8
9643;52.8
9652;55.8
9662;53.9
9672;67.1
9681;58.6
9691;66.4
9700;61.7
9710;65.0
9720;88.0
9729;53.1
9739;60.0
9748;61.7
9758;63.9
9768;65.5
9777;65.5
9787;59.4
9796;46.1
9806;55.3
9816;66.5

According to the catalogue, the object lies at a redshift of 0.115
